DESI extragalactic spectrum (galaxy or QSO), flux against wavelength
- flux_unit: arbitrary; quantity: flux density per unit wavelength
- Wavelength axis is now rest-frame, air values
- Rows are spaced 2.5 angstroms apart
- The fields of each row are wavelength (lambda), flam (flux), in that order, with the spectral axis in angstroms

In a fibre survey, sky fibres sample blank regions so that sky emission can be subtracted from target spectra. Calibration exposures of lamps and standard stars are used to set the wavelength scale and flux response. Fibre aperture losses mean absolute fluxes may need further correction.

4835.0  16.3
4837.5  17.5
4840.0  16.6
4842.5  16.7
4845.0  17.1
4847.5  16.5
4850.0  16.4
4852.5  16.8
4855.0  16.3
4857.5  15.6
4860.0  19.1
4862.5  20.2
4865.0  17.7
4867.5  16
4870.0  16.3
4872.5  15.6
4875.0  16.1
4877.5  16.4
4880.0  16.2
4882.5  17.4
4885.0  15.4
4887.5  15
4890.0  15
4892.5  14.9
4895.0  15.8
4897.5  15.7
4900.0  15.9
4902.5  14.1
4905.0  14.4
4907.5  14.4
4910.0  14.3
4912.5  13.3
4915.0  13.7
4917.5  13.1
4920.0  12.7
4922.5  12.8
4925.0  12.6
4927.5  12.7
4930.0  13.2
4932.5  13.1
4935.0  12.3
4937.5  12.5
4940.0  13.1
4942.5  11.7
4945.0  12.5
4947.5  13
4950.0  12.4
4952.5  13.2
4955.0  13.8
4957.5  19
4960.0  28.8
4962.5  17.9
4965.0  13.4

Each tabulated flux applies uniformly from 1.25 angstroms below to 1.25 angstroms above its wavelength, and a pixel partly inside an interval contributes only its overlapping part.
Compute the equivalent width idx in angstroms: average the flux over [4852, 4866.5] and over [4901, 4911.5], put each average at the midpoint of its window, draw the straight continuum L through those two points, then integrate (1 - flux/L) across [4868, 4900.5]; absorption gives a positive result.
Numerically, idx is 0.05 angstroms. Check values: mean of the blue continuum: 17.6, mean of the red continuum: 14.3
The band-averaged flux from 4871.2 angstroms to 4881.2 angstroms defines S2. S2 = 16.1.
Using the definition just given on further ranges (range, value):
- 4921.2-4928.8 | 12.7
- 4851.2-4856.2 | 16.6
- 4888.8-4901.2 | 15.5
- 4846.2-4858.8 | 16.3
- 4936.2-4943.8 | 12.4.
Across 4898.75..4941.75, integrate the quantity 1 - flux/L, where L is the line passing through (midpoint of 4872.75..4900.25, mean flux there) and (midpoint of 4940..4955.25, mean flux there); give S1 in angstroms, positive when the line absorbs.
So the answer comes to 2.14 angstroms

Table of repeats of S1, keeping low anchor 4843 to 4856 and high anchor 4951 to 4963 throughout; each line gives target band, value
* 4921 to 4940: 5.53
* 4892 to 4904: 1.49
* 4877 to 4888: 0.68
